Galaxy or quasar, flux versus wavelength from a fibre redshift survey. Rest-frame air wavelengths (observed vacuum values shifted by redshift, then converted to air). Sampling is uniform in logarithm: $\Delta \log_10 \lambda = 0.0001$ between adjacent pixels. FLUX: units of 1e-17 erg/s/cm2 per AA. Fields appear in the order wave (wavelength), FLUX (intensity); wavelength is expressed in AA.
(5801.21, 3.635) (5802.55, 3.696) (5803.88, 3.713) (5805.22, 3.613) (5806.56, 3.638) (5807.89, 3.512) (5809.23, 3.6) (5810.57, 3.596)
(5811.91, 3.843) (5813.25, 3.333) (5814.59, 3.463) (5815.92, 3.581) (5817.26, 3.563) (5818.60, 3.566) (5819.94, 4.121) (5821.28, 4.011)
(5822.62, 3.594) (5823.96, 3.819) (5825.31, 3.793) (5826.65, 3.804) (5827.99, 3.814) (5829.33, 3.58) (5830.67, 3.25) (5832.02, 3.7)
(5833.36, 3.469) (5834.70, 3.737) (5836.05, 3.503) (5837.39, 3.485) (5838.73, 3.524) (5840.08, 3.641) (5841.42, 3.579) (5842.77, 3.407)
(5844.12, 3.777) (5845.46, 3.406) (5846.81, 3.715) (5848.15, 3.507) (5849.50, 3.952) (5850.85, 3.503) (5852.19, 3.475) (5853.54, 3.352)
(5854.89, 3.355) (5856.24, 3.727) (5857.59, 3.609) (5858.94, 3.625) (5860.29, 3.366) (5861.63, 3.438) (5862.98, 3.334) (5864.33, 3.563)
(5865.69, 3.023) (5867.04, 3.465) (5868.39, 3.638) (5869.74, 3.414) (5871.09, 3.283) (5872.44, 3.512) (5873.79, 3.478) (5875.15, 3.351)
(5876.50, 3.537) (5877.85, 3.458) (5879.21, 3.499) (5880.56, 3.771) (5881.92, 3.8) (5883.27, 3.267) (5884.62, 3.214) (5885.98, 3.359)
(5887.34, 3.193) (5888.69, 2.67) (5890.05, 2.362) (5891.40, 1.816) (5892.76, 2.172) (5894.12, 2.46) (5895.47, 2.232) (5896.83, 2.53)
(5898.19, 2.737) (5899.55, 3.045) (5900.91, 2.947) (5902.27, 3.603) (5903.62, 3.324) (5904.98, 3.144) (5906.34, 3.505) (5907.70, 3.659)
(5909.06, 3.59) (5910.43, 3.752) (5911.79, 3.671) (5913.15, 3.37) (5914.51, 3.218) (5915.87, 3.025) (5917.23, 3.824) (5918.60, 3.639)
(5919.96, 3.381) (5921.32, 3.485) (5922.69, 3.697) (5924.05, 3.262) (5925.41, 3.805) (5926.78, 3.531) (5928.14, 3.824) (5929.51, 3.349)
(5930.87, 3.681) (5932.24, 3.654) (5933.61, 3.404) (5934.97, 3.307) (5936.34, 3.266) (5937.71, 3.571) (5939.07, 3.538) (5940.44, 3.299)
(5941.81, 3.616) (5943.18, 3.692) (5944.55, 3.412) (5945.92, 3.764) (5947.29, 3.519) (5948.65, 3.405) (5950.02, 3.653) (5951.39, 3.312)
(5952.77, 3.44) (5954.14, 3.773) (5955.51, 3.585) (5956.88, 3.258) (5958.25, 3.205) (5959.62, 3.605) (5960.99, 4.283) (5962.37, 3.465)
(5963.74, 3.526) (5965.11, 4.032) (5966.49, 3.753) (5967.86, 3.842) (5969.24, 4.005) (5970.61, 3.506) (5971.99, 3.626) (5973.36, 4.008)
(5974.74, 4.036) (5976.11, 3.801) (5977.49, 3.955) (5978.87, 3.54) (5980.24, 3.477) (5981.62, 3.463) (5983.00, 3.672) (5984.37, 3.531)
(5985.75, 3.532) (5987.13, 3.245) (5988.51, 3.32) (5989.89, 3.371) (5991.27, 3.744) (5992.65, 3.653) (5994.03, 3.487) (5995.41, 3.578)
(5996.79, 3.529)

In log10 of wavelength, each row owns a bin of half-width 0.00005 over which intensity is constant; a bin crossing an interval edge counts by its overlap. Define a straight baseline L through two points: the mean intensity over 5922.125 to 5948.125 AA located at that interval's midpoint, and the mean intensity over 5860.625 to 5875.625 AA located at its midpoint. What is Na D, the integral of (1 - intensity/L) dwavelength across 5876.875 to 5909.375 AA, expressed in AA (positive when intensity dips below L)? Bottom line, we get 3.8 AA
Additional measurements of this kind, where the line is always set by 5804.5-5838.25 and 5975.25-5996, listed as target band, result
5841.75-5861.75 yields 0.4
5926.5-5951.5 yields 0.4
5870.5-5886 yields 0.6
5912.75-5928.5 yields 0.4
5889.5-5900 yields 3.5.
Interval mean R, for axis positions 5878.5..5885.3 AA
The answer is 3.51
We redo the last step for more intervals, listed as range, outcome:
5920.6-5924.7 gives 3.48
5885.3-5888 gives 3.27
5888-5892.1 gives 2.29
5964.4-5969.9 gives 3.9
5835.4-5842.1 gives 3.55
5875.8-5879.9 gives 3.5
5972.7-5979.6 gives 3.87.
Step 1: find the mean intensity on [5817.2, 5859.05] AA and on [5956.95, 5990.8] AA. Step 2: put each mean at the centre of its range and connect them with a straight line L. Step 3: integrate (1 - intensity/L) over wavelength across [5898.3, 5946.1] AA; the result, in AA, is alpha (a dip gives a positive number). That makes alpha 2.2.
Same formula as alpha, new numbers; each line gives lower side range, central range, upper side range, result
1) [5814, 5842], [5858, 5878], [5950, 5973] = 1.2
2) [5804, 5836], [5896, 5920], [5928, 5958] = 1.5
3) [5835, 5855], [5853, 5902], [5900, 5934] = 4.7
